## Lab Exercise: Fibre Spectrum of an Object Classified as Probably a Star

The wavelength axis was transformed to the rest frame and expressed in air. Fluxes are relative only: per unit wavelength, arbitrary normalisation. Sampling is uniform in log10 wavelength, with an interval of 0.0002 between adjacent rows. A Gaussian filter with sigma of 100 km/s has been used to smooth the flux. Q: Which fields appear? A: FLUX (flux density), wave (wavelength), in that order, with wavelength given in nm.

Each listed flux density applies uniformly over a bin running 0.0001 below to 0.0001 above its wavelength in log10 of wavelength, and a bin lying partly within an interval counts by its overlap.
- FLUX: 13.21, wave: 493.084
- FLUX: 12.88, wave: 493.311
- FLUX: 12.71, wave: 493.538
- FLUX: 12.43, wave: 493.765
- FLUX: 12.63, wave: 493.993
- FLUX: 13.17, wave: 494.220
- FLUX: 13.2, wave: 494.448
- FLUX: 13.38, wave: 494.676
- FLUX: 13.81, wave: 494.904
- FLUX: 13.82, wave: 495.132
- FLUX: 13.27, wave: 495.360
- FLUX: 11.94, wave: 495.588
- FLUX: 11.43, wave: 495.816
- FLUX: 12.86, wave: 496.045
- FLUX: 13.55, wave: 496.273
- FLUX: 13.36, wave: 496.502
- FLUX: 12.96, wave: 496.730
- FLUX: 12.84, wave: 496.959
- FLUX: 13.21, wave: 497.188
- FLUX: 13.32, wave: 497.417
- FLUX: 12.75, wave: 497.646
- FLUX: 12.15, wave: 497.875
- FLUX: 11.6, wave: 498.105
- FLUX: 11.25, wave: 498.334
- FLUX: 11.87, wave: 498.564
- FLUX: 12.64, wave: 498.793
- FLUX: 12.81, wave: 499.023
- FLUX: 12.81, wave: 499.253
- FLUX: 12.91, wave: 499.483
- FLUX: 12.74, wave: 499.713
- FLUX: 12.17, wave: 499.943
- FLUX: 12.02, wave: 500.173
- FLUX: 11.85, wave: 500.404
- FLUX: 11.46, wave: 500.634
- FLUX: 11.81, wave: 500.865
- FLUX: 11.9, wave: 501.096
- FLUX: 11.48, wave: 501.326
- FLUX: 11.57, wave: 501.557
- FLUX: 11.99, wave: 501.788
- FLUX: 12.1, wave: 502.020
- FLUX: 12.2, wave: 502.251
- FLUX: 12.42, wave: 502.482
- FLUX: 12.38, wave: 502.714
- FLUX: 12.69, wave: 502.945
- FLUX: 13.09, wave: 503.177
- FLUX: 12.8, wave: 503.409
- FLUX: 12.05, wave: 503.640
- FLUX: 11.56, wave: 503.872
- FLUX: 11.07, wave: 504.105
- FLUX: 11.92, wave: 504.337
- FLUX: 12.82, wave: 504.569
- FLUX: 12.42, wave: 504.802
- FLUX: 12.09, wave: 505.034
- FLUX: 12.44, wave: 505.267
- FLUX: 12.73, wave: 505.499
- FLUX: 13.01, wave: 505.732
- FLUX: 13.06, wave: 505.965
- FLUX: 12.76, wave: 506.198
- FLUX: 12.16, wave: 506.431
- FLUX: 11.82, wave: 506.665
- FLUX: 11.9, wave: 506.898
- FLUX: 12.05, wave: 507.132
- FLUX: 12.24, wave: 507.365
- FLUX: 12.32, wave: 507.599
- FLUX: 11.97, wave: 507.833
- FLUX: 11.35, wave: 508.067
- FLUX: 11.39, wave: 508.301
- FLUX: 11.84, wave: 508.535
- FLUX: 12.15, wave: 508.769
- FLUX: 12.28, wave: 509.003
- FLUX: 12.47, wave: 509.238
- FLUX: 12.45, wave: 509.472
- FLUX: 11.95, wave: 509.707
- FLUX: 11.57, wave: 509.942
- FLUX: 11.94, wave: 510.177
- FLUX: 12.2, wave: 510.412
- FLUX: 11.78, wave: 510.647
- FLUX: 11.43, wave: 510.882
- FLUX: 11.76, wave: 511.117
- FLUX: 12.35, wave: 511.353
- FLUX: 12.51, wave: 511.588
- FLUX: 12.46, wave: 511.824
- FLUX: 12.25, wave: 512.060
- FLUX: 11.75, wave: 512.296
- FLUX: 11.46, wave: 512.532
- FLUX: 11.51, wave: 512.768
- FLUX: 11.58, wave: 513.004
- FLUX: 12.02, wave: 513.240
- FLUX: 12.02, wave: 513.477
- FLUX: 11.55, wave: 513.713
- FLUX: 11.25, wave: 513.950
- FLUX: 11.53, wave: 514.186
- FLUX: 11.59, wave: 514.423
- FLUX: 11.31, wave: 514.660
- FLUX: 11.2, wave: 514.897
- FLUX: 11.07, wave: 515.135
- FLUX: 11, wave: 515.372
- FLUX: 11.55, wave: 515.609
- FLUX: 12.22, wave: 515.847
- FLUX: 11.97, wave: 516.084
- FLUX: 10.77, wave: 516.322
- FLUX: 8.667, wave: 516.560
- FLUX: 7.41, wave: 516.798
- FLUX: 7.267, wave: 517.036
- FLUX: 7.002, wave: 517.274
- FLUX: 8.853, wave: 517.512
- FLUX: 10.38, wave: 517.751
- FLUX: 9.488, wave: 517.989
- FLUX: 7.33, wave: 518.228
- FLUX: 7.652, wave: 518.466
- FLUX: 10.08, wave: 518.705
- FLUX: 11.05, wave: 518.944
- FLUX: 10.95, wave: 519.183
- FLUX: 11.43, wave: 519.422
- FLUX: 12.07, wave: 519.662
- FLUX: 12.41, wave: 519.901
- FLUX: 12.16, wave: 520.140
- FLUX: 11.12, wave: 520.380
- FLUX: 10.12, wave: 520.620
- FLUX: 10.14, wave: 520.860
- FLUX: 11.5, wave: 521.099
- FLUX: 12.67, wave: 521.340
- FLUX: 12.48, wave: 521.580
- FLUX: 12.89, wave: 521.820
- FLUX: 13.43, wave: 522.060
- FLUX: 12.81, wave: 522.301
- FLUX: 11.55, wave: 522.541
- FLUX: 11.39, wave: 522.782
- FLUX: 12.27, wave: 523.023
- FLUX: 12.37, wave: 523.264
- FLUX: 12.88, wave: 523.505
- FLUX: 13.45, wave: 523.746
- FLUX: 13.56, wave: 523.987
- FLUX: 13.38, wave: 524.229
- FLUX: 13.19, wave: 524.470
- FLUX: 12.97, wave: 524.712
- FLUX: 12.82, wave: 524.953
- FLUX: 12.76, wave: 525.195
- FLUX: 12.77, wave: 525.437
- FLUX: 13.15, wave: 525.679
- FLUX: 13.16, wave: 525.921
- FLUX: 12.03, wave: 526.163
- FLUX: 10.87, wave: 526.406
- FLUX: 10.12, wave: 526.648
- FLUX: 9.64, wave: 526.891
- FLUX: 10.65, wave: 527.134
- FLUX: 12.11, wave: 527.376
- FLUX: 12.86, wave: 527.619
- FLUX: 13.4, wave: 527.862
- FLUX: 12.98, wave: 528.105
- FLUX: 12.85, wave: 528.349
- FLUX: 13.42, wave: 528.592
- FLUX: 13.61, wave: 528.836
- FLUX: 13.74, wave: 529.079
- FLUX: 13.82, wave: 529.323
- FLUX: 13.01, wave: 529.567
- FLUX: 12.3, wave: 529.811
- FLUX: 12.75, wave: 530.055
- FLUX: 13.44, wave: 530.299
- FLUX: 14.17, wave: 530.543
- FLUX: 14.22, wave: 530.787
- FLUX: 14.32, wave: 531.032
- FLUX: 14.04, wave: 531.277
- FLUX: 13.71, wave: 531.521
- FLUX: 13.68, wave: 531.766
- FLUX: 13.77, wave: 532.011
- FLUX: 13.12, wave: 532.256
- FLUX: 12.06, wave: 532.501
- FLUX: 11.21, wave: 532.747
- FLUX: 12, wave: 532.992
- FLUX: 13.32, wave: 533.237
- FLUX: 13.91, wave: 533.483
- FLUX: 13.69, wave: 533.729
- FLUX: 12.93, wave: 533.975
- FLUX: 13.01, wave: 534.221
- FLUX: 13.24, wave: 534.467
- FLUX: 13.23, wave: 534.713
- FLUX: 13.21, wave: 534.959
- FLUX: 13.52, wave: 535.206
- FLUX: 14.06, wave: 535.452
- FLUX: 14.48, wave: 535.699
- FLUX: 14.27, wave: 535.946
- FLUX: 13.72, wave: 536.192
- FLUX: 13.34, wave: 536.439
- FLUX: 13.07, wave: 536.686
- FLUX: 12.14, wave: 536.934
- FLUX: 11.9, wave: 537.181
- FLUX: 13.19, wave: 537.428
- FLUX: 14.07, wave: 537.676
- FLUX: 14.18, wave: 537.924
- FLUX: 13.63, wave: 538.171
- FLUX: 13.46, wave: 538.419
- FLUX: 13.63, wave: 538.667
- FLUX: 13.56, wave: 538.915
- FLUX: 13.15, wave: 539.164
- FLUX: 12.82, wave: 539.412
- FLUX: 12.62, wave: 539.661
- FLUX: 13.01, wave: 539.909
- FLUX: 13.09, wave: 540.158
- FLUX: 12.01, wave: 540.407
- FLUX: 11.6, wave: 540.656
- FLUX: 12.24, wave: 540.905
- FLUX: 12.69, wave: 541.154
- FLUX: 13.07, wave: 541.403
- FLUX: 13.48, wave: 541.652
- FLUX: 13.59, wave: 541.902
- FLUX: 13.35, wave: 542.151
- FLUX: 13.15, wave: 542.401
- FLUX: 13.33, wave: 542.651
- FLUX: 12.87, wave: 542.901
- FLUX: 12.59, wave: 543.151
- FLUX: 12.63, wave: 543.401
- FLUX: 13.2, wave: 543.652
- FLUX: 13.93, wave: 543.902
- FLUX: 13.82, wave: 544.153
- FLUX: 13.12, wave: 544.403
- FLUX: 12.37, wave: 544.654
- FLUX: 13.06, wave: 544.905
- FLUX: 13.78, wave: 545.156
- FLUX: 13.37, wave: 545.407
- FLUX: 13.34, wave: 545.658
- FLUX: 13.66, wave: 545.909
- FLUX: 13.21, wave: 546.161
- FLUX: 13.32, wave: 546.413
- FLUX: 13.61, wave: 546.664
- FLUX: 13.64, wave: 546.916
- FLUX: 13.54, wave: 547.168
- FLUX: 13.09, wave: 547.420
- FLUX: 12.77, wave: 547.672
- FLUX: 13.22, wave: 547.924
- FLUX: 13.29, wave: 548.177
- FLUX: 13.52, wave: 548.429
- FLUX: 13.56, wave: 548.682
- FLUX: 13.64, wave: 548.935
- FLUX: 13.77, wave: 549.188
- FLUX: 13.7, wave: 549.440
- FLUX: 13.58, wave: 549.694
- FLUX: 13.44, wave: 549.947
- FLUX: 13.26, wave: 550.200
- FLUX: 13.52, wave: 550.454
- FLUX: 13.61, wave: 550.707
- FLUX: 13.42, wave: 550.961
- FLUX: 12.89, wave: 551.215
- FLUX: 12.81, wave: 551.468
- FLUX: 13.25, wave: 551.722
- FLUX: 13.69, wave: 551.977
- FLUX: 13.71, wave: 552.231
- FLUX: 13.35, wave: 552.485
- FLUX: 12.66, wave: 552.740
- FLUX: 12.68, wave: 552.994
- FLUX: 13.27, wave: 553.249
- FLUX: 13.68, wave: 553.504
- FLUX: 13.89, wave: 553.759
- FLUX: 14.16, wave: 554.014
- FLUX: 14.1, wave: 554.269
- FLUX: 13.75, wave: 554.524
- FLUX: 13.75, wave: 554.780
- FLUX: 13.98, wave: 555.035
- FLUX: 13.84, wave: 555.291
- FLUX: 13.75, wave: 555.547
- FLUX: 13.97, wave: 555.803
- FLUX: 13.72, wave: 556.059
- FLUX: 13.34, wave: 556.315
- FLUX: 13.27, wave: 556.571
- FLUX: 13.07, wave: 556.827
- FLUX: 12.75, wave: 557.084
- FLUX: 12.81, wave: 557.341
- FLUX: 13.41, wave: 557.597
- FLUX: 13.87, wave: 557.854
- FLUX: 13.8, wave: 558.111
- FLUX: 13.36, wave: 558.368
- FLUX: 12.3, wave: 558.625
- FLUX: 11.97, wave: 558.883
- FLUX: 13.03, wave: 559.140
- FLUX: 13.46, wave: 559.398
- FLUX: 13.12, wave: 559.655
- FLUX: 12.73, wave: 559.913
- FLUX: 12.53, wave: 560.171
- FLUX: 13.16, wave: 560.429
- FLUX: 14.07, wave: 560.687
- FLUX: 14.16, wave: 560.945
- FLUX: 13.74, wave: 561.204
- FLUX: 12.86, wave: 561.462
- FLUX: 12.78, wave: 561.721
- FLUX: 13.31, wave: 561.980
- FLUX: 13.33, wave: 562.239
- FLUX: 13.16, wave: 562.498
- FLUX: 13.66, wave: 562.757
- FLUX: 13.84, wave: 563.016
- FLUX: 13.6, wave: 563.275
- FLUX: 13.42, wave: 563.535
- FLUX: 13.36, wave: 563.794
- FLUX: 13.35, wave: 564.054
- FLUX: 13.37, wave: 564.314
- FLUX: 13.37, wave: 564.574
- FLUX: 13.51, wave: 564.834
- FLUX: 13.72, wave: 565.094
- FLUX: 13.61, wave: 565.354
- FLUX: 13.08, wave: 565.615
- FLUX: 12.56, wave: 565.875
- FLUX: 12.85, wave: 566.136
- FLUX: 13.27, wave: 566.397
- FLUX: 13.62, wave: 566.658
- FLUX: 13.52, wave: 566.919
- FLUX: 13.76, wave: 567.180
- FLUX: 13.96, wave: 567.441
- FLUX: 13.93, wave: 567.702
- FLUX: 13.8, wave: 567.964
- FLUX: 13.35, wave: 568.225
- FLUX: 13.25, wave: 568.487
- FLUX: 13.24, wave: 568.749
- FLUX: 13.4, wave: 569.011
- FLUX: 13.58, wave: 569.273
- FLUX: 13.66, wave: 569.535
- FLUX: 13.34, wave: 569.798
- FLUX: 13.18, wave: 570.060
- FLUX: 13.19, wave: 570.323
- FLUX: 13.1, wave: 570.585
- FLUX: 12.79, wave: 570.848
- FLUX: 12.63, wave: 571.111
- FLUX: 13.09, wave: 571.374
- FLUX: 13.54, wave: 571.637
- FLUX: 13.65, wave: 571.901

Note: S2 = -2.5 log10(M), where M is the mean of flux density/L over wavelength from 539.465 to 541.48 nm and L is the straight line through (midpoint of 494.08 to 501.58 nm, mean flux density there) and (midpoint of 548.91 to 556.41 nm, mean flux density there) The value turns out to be 0.066 mag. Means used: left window 12.6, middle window 12.5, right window 13.5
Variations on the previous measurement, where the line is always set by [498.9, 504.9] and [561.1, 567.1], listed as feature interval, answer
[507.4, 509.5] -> 0.03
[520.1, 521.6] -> 0.11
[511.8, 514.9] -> 0.07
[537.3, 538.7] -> -0.07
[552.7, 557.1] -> -0.03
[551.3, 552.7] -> -0.02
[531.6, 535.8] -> -0.03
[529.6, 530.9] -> -0.05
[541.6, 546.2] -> -0.02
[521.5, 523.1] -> 0.01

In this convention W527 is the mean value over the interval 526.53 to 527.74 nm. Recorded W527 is 11.1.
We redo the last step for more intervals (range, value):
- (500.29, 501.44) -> 11.7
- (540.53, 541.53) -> 12.4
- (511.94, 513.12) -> 11.7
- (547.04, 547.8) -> 13.1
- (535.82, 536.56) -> 13.8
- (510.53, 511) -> 11.6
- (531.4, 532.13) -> 13.7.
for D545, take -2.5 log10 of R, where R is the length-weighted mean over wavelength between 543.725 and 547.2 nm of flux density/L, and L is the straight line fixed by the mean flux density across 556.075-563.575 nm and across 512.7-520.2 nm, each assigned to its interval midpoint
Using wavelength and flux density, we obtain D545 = -0.089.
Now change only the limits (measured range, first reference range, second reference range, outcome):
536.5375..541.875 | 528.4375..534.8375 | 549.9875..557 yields 0.03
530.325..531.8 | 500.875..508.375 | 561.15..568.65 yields -0.10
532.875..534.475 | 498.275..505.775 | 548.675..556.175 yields -0.01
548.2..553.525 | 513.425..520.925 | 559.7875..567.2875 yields -0.07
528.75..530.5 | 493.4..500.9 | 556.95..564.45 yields -0.03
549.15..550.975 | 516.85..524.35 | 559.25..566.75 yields -0.07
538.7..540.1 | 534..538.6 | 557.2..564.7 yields 0.03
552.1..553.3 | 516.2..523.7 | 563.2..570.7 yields -0.04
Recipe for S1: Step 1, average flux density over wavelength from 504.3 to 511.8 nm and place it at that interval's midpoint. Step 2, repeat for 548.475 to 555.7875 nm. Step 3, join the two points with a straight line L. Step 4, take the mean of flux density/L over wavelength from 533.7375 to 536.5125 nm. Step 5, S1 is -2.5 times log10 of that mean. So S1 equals -0.045 mag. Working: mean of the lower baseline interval 12.2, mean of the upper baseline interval 13.5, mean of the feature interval 13.6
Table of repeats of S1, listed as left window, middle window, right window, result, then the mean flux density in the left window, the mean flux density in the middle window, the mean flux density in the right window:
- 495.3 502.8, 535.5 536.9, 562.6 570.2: -0.06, 12.3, 13.7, 13.5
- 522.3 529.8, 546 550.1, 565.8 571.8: -0.04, 12.6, 13.4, 13.3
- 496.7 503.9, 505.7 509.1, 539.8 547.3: 0.03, 12.3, 12.1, 13.1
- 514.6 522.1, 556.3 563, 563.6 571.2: -0.02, 10.6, 13.2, 13.4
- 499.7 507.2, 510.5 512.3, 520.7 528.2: 0.02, 12.2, 12.1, 12.3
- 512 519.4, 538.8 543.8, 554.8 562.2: -0.06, 10.5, 12.9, 13.3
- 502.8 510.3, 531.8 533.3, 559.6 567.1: 0.01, 12.2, 12.6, 13.3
